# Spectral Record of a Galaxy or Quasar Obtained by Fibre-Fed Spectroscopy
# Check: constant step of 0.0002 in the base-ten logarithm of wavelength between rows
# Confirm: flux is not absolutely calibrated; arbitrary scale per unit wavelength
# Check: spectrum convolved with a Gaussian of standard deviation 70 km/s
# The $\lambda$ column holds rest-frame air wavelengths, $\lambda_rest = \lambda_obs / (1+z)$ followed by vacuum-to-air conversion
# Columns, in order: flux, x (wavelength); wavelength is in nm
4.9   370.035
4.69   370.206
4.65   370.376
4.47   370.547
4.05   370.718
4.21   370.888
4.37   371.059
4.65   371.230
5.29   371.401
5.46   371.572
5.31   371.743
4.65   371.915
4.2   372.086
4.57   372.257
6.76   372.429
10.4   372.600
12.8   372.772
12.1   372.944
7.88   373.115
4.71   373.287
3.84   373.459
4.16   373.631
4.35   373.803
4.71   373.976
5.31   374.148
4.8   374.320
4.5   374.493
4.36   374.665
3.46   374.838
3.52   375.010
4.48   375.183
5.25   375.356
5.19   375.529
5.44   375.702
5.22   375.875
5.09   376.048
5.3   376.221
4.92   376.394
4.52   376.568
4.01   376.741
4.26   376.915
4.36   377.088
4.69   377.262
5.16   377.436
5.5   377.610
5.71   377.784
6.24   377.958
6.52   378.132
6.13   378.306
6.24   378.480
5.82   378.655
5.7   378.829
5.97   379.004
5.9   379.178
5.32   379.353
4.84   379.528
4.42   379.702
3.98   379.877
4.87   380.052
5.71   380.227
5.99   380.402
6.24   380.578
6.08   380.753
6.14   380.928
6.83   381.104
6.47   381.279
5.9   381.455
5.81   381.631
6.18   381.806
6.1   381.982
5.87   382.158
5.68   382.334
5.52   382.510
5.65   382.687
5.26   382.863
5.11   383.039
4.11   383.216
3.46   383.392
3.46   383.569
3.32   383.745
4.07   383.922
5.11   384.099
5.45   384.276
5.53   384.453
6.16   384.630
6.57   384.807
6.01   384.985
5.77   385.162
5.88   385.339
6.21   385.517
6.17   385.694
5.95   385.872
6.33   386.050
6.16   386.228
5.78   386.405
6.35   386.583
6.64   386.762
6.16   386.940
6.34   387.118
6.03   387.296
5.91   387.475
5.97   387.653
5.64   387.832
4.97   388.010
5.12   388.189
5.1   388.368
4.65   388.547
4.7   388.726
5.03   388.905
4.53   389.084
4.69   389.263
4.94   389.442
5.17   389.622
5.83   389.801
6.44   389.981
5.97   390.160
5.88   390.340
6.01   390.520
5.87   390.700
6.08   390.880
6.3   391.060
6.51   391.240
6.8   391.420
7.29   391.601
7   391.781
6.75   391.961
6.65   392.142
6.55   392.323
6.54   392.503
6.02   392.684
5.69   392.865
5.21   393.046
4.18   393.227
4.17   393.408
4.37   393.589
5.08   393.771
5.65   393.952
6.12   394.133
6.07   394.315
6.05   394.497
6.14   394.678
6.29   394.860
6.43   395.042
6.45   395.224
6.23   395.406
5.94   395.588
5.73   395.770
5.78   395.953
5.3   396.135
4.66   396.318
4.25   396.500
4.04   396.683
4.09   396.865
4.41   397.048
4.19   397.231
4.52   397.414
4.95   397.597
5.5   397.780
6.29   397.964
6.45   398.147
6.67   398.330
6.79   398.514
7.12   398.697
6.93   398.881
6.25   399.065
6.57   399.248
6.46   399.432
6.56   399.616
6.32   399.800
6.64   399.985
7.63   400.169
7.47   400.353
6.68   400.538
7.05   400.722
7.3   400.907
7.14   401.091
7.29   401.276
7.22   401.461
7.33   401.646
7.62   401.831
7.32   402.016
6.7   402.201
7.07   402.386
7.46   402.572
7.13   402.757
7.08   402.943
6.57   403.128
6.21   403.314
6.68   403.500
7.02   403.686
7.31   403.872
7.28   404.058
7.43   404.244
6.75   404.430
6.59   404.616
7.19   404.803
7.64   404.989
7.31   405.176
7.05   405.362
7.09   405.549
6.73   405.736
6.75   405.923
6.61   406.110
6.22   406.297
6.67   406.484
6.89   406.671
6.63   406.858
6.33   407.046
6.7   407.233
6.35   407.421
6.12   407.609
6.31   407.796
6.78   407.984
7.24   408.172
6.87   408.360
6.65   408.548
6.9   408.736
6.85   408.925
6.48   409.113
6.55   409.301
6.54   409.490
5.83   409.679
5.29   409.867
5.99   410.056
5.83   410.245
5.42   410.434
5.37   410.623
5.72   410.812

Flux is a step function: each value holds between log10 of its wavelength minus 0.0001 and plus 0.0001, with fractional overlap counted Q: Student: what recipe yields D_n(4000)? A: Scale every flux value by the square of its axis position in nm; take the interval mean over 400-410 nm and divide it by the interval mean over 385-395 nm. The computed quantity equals 1.3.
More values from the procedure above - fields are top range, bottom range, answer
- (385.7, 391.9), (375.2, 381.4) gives 1.14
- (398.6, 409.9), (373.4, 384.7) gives 1.51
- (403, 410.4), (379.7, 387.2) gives 1.33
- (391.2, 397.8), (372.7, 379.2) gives 1.13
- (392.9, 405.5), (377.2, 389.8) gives 1.23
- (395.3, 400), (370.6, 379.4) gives 1.18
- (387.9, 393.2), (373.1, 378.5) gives 1.26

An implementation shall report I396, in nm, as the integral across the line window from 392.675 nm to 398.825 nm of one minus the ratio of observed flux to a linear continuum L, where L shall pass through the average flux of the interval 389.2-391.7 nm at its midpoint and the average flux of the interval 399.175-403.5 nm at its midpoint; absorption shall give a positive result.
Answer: 0.93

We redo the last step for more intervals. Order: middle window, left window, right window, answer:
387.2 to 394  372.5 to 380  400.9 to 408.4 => 0.61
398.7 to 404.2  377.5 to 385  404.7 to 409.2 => -0.41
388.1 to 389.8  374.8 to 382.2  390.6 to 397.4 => 0.20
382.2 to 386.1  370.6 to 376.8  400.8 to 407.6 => 0.41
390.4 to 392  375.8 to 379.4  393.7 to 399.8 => -0.24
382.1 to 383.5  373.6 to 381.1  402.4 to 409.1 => 0.11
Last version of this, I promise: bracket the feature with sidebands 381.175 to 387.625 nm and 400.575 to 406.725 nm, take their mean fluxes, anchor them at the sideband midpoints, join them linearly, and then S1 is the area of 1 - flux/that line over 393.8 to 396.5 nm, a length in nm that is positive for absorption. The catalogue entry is 0.24 nm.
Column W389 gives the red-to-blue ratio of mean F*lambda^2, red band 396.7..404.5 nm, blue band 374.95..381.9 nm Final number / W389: 1.36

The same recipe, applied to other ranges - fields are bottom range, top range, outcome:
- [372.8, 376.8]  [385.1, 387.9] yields 1.24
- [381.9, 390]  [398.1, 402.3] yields 1.37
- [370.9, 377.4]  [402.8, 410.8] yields 1.46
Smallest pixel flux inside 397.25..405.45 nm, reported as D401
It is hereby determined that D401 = 4.52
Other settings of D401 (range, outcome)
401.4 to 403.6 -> 6.21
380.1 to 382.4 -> 5.68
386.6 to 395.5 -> 4.17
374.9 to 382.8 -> 3.52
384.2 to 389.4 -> 4.53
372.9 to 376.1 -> 3.46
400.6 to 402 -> 7.05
